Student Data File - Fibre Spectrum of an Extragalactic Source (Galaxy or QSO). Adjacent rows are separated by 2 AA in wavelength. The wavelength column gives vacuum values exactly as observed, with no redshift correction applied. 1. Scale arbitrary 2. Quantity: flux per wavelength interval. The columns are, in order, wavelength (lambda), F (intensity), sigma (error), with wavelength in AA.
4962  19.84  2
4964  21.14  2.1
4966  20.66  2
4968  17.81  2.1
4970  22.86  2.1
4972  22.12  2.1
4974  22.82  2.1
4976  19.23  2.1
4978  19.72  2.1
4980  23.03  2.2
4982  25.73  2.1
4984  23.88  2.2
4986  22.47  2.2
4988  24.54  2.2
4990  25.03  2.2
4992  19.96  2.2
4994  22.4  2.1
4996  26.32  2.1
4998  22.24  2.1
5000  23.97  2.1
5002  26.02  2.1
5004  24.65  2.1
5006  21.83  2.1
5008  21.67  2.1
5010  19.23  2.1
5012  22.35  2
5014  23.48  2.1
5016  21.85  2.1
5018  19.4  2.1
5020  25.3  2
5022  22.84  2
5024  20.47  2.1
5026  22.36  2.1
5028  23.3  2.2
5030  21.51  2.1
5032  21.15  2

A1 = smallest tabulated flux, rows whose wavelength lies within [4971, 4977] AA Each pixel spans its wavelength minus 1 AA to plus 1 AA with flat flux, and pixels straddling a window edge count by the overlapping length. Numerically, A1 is 19.23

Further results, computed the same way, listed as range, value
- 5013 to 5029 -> 19.4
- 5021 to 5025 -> 20.47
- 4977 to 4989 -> 19.72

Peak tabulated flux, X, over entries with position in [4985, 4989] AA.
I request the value 24.54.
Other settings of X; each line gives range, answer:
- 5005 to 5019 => 23.48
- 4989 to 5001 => 26.32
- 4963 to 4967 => 21.14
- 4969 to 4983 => 25.73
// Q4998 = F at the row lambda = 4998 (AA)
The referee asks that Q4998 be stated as 22.24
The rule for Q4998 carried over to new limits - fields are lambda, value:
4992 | 19.96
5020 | 25.3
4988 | 24.54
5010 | 19.23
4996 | 26.32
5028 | 23.3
